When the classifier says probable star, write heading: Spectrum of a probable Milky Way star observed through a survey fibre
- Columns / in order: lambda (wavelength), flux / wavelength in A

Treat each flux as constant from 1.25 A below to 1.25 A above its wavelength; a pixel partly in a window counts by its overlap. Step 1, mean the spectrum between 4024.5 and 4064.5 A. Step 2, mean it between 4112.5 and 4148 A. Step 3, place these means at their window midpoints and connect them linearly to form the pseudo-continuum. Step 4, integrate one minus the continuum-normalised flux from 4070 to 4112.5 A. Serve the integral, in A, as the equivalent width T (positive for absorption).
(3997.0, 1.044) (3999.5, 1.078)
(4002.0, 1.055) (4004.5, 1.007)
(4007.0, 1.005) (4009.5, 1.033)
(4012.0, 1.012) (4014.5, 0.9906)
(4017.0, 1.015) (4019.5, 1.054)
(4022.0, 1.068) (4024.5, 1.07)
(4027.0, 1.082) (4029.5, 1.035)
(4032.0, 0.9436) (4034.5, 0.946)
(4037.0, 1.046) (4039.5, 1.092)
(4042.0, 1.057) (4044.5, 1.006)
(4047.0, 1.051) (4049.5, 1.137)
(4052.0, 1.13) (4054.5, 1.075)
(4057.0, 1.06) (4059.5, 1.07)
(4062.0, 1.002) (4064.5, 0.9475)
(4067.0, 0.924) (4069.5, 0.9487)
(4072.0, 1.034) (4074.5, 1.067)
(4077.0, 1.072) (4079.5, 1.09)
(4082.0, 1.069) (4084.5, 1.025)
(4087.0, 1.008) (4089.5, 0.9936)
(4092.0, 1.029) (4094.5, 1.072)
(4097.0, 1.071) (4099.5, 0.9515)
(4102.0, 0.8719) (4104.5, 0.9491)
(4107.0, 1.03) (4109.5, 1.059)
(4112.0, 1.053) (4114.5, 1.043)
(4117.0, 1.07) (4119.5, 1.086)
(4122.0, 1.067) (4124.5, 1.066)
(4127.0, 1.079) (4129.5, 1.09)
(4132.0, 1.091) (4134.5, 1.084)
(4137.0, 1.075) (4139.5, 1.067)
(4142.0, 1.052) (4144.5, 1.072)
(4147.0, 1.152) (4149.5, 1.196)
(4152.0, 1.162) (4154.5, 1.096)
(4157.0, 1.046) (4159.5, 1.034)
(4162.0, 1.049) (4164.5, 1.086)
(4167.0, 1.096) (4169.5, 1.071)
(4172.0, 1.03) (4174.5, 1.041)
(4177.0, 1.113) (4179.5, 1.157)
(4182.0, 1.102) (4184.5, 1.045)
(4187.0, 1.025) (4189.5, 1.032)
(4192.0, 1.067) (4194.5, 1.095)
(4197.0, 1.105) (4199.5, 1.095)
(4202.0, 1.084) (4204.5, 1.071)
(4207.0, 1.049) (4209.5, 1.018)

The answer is 1.5 A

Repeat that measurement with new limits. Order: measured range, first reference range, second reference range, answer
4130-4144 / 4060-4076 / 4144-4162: 0.13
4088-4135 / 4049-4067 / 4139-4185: 1.32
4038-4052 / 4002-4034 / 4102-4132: -0.57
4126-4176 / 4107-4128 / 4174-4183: 0.19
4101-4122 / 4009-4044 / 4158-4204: 0.59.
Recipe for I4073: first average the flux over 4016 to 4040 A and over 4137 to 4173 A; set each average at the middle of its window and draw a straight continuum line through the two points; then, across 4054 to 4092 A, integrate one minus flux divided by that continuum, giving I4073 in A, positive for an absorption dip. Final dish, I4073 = 1.0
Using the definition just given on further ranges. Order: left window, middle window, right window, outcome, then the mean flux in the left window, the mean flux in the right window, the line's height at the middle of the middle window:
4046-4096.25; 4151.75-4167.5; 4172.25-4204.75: -0.1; 1.04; 1.08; 1.07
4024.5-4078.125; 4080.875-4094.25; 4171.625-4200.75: 0.2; 1.04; 1.08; 1.05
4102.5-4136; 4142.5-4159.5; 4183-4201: -0.8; 1.05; 1.07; 1.06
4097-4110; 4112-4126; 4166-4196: -1.0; 0.977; 1.07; 0.996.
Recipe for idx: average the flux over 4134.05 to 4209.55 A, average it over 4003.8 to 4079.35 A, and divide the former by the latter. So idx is 1.05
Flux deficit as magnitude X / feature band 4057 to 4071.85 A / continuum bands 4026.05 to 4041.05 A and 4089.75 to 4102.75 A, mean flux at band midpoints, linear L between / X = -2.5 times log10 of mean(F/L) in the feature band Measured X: 0.03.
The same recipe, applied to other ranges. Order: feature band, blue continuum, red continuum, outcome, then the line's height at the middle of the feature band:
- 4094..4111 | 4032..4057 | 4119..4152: 0.08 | 1.08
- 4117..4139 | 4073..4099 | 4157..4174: -0.03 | 1.05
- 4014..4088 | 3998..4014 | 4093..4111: -0.02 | 1.02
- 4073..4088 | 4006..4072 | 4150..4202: -0.01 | 1.05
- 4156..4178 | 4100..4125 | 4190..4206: 0.00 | 1.06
